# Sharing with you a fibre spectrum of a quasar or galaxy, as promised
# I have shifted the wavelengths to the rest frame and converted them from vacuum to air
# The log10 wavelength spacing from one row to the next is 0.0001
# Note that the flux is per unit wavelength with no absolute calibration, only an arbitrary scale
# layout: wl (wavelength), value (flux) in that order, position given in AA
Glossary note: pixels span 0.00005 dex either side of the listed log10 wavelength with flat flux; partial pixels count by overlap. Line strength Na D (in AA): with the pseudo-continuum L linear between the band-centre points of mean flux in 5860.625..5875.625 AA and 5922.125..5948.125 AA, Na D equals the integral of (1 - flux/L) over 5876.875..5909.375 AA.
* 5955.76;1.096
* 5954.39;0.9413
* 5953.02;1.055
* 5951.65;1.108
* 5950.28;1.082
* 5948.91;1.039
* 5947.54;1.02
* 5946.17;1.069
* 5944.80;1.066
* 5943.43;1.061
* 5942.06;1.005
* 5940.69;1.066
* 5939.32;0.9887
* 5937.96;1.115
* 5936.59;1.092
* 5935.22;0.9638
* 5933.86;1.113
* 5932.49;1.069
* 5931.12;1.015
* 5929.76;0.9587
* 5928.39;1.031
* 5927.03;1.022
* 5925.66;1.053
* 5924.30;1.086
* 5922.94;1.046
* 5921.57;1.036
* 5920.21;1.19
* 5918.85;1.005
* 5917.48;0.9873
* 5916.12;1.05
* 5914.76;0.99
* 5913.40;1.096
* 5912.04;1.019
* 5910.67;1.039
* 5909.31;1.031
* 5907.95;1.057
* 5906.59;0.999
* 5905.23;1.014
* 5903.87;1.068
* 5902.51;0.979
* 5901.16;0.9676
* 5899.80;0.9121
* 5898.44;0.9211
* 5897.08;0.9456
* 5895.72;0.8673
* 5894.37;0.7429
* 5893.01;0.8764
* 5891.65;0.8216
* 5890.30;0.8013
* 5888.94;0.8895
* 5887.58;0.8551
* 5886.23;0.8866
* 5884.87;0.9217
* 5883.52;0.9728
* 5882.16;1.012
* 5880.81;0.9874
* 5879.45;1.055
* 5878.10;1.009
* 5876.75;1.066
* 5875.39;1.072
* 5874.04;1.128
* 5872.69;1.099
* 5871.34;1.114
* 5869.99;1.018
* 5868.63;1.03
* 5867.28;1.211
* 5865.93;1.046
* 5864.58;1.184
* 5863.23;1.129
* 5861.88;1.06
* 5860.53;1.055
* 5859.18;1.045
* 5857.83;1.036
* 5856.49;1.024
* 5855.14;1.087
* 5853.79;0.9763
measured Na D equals 4.1 AA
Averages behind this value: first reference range 1.1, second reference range 1.04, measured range 0.942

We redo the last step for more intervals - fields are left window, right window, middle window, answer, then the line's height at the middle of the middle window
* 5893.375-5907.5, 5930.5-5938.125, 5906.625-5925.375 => -0.98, 0.995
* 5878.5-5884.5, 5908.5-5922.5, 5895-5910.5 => 0.74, 1.03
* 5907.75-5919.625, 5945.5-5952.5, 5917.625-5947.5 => -0.01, 1.05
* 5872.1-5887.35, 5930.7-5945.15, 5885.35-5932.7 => 2.42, 1.03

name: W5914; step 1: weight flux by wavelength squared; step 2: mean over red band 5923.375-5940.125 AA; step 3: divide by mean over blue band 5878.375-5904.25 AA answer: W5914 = 1.15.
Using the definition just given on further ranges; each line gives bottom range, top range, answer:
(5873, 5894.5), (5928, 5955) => 1.12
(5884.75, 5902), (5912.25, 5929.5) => 1.20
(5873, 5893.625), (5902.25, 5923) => 1.09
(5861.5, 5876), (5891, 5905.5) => 0.84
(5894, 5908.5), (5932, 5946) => 1.12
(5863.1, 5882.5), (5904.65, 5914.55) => 0.97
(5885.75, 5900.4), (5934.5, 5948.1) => 1.23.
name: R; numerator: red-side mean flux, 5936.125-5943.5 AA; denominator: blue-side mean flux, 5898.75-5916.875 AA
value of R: 1.04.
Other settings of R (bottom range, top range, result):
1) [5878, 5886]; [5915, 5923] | 1.06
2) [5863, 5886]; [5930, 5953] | 1.00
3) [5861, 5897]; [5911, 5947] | 1.05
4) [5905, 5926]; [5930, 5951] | 1.00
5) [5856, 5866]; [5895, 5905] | 0.89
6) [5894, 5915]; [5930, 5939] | 1.07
